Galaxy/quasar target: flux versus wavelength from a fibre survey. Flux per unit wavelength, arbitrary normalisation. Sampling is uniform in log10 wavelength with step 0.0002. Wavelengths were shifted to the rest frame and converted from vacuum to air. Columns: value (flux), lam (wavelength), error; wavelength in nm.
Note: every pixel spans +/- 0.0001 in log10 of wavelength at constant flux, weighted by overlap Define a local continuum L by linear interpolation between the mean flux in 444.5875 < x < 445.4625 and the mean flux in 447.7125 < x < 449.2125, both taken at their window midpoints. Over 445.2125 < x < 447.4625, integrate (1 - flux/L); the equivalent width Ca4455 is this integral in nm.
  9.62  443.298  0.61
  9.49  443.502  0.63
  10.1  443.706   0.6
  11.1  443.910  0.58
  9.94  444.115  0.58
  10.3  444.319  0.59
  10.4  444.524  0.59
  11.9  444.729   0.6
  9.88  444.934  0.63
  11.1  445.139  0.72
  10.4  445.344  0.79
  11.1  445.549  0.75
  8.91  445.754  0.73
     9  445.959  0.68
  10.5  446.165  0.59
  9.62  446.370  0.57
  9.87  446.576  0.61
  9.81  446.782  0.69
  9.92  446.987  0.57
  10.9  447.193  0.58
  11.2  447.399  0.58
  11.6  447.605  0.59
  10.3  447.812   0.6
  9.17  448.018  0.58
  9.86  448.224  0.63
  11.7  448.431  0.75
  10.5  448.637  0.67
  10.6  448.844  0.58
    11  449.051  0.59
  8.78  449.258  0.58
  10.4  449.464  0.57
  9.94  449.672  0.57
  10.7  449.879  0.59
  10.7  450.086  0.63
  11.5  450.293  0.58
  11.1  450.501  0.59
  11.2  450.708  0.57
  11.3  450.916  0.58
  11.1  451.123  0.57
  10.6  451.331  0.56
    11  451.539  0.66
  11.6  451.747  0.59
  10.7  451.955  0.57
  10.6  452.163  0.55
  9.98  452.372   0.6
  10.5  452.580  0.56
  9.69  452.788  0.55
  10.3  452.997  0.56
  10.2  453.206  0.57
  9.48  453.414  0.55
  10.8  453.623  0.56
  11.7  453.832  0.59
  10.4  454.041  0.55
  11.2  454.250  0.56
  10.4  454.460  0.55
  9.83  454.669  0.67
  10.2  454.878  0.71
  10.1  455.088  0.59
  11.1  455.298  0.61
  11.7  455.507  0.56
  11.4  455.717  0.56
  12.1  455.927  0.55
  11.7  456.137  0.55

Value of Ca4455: 0.11 nm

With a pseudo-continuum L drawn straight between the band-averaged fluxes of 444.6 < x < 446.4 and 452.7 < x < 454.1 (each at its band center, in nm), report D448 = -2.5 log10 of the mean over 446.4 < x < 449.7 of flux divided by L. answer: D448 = 0.00 mag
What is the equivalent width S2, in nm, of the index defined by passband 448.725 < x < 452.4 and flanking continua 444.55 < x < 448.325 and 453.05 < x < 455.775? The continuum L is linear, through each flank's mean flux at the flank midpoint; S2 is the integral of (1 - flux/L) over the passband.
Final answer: -0.09 nm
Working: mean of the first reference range 10.3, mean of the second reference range 10.6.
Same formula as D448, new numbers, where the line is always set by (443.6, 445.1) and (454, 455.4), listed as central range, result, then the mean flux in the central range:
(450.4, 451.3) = -0.07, 11.1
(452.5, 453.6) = 0.04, 10.1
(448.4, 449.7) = 0.01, 10.4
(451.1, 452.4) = -0.03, 10.8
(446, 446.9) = 0.07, 9.88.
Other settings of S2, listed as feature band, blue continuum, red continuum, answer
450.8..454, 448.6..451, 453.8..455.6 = 0.01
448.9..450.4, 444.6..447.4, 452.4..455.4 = -0.02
